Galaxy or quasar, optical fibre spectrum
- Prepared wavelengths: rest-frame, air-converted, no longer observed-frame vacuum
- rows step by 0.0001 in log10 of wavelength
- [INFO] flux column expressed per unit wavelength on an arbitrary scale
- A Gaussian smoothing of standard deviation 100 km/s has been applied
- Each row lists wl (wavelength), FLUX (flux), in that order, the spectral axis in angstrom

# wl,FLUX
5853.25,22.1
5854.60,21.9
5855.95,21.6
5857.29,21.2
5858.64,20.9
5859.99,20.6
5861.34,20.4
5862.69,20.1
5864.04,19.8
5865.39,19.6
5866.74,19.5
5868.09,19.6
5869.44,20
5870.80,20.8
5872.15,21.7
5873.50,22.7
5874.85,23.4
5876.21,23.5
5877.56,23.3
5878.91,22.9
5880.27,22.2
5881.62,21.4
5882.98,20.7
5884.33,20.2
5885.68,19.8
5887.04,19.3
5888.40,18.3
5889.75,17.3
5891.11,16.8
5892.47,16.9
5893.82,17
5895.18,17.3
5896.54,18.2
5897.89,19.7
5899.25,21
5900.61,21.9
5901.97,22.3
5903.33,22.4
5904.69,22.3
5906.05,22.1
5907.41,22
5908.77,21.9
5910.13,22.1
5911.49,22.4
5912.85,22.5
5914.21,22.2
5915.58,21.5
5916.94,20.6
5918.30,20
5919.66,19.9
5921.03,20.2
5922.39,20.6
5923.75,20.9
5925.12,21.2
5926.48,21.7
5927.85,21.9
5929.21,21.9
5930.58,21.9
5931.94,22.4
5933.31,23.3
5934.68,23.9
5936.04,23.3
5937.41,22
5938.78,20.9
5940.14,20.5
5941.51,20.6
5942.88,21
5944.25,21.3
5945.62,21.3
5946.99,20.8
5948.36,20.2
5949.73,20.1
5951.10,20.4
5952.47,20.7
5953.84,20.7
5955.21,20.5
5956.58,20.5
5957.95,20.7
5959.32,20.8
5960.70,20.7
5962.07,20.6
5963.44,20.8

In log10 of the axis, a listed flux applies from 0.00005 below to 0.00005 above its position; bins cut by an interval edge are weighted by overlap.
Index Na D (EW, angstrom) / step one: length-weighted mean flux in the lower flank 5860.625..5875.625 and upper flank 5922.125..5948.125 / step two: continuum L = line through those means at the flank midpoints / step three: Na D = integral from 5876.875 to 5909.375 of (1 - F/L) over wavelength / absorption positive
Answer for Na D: 1.2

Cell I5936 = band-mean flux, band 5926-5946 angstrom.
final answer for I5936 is 21.9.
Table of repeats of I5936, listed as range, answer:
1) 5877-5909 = 20.3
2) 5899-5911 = 22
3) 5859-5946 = 21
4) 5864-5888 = 21.1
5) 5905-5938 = 21.8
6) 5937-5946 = 21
